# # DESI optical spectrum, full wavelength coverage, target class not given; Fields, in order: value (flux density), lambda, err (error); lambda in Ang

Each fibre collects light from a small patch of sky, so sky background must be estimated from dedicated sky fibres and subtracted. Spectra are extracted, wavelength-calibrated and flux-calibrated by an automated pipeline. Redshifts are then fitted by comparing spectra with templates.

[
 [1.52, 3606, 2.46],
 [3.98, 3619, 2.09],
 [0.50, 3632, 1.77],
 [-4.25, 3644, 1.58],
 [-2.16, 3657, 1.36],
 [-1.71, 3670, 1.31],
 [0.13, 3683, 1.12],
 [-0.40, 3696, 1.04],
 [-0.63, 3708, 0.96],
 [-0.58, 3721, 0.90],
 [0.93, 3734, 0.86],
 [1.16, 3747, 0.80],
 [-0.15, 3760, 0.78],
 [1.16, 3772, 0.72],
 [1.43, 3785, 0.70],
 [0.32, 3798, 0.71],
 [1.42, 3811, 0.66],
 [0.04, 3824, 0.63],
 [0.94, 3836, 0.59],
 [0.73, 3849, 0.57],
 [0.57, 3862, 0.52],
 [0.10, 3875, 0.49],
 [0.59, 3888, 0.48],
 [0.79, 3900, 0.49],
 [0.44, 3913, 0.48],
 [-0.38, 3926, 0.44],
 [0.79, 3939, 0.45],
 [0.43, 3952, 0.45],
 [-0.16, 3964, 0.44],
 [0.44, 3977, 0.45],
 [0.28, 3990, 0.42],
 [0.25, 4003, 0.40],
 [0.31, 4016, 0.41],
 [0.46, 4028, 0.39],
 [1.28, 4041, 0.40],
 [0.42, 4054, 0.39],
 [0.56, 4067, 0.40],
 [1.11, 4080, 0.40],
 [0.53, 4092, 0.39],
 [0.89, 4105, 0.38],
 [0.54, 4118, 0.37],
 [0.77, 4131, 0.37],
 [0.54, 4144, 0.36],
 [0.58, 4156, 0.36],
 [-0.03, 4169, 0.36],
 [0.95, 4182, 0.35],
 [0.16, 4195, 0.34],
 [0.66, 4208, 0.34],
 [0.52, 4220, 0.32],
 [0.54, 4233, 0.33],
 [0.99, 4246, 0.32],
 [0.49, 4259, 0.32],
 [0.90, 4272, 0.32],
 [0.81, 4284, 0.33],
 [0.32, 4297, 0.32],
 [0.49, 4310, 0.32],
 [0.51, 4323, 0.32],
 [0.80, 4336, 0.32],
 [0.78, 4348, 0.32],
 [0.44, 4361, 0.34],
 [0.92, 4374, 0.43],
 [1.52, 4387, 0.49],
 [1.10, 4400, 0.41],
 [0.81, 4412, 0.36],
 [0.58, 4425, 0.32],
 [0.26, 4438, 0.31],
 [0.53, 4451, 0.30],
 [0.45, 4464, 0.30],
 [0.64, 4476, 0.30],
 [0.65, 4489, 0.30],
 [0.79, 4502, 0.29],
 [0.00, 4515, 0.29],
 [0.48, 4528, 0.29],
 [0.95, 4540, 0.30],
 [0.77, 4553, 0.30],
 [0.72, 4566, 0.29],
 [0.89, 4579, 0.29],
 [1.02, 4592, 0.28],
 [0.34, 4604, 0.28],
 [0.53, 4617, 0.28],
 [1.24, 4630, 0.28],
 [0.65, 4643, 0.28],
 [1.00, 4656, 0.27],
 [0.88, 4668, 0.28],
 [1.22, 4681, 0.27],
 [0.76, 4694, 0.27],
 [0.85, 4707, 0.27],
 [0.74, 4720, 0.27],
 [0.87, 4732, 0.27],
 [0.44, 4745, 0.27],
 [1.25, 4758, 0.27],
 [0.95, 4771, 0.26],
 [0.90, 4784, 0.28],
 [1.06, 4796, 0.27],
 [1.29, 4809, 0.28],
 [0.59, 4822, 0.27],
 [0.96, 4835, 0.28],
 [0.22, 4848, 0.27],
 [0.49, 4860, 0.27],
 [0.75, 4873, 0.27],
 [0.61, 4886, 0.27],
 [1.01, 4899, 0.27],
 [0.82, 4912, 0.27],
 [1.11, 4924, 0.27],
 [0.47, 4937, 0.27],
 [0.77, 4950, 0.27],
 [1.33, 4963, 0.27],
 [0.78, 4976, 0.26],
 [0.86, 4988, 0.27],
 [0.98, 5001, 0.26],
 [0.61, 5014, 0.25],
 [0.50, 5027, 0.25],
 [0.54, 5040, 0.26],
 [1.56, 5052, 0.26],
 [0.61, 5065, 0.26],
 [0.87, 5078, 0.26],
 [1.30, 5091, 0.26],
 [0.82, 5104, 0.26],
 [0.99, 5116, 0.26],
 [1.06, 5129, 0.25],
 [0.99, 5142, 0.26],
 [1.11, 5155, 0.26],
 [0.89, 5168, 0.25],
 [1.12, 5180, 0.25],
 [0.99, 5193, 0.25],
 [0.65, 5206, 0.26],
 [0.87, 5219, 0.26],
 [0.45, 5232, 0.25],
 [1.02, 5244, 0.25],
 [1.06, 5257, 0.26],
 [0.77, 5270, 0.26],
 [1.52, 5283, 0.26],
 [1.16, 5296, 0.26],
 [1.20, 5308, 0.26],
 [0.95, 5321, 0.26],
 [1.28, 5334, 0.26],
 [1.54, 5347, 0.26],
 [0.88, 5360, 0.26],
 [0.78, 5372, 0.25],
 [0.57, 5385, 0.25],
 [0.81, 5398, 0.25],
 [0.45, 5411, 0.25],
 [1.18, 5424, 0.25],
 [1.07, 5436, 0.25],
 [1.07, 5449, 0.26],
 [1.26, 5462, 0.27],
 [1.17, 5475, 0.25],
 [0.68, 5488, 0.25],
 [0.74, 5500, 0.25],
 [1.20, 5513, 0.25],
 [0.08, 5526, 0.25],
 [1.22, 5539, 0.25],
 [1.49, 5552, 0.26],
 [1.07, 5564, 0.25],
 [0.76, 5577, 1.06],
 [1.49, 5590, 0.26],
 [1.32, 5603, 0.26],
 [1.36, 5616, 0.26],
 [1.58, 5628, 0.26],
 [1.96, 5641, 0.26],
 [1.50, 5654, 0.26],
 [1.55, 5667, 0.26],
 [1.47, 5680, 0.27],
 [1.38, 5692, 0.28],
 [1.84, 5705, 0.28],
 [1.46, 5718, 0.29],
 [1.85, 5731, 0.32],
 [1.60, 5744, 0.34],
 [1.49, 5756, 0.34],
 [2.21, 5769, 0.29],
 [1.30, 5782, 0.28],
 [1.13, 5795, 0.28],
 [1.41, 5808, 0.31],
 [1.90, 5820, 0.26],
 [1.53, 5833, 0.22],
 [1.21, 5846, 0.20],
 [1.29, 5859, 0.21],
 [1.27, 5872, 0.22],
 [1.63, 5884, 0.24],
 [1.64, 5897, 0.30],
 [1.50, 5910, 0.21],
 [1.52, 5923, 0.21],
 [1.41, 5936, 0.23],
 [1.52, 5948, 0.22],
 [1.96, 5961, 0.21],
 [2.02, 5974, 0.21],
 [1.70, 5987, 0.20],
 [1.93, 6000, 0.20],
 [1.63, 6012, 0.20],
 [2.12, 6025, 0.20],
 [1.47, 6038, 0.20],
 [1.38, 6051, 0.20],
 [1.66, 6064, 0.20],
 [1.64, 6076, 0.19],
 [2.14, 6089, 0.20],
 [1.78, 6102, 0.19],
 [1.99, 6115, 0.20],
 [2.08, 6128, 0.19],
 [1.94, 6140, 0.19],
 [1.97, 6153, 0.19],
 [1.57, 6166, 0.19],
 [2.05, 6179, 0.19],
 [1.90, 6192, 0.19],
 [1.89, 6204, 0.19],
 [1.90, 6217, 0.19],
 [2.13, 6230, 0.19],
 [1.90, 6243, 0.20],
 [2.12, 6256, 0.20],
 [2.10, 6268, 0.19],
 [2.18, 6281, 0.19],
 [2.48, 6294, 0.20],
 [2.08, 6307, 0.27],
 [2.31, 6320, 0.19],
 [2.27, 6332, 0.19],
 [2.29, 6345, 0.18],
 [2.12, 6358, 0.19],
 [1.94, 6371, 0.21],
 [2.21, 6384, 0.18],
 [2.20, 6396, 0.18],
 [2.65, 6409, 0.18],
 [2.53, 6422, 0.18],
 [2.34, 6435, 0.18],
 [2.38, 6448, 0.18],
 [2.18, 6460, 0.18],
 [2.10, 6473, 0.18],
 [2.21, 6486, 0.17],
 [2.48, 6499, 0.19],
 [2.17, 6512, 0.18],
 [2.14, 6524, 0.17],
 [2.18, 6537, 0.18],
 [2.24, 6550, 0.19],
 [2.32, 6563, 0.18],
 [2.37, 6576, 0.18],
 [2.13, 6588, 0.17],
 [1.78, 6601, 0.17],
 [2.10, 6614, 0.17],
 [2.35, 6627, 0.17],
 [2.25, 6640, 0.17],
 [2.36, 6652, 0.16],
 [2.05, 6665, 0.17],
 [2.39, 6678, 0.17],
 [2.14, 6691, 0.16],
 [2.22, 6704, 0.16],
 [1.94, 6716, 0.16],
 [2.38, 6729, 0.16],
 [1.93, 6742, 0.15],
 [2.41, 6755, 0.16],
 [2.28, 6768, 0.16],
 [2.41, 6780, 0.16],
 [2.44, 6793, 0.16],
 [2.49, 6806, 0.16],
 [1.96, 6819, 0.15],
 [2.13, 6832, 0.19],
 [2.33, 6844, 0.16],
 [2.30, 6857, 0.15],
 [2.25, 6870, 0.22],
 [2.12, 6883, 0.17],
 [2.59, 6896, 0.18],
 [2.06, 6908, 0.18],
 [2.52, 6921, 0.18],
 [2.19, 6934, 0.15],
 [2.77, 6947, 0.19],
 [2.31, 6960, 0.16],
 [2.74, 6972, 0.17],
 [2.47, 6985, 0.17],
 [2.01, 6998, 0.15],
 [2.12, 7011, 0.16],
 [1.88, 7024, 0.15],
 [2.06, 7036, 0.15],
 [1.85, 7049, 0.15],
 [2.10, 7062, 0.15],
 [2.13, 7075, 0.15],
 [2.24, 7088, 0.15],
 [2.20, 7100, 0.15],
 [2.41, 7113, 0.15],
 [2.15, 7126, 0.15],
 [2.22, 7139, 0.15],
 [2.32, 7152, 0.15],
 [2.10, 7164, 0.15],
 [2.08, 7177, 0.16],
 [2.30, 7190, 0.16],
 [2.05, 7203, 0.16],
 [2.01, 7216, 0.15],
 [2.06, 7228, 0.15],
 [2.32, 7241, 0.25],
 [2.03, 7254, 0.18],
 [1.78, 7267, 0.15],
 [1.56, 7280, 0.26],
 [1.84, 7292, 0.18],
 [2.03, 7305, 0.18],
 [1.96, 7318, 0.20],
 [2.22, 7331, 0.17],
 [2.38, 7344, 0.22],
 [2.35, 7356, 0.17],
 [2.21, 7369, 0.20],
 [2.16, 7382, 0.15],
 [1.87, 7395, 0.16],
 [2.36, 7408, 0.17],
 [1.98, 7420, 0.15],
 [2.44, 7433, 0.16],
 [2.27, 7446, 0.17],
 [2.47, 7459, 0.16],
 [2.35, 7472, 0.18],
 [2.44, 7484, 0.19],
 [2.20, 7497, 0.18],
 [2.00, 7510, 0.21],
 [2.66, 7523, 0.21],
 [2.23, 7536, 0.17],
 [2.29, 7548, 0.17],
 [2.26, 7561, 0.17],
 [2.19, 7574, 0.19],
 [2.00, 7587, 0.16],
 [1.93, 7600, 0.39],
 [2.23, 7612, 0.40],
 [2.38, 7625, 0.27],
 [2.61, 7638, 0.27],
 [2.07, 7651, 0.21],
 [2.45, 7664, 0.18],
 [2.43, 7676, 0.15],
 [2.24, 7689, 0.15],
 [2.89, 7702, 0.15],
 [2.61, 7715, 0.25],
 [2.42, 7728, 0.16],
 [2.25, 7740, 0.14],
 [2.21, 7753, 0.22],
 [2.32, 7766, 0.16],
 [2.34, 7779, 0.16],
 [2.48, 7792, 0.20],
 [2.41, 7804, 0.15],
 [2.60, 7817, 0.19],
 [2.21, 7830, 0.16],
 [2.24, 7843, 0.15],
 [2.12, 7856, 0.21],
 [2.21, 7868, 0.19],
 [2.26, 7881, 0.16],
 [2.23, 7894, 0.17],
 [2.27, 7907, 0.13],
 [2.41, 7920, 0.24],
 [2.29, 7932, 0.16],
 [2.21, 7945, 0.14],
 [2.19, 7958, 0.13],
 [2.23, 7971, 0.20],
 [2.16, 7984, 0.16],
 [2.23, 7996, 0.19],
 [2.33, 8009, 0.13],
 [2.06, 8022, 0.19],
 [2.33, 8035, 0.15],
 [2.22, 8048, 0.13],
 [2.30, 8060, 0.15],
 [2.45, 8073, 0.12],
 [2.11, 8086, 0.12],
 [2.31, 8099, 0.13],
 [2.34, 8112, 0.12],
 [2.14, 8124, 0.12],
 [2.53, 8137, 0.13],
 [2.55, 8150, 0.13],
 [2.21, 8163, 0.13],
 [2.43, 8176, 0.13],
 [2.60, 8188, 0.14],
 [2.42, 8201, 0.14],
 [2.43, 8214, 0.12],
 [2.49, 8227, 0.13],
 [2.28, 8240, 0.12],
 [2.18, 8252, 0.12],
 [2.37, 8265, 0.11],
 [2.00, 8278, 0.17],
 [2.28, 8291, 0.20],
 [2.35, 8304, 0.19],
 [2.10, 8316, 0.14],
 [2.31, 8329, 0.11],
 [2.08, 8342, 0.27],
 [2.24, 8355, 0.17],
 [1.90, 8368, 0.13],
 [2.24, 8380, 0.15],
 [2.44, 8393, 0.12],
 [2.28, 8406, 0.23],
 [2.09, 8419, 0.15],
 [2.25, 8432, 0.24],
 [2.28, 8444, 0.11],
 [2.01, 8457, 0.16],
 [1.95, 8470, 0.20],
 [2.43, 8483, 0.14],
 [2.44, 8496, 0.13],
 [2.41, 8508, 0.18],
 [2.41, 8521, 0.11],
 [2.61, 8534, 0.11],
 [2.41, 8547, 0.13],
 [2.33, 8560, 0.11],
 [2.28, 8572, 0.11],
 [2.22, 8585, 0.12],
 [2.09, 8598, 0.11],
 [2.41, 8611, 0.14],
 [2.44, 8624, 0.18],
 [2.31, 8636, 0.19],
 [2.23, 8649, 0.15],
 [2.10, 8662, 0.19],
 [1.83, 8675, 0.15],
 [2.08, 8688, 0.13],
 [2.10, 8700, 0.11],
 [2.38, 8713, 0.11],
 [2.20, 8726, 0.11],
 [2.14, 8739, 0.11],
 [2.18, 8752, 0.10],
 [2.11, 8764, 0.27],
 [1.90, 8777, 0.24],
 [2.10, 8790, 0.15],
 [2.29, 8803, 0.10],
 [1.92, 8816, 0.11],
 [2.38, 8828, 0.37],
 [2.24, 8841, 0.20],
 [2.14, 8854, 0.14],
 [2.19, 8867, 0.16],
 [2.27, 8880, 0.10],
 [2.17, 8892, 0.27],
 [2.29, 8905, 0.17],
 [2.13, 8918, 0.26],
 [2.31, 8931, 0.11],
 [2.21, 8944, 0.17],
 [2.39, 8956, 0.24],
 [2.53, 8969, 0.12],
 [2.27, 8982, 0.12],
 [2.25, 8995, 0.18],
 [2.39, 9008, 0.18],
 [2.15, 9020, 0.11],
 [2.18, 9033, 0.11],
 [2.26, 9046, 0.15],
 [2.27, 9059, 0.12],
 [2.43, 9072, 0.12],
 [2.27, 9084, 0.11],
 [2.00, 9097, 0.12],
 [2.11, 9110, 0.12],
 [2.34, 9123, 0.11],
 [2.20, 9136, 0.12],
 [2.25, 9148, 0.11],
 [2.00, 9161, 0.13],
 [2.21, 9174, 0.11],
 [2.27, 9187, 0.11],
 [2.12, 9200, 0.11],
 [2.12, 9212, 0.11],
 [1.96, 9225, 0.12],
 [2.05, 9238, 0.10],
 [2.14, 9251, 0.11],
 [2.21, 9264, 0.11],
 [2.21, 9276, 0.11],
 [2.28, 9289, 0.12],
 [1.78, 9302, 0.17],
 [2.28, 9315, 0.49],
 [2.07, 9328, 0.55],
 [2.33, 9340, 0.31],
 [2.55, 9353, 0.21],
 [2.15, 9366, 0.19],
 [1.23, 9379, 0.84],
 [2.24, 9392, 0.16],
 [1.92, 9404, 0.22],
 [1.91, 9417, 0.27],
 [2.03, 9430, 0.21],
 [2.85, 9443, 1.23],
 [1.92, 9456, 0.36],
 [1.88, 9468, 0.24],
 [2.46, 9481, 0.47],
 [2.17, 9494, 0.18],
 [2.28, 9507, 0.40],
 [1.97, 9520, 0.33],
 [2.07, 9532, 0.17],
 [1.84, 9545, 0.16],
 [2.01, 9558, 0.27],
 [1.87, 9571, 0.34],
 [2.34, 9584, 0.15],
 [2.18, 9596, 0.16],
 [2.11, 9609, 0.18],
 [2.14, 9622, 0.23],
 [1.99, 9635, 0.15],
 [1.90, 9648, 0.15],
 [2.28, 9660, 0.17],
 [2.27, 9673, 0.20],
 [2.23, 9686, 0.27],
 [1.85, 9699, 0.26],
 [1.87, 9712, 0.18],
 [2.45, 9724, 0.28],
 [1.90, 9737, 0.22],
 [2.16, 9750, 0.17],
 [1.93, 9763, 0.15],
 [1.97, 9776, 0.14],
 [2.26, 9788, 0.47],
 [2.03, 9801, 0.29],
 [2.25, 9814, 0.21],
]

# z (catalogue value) 0.404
